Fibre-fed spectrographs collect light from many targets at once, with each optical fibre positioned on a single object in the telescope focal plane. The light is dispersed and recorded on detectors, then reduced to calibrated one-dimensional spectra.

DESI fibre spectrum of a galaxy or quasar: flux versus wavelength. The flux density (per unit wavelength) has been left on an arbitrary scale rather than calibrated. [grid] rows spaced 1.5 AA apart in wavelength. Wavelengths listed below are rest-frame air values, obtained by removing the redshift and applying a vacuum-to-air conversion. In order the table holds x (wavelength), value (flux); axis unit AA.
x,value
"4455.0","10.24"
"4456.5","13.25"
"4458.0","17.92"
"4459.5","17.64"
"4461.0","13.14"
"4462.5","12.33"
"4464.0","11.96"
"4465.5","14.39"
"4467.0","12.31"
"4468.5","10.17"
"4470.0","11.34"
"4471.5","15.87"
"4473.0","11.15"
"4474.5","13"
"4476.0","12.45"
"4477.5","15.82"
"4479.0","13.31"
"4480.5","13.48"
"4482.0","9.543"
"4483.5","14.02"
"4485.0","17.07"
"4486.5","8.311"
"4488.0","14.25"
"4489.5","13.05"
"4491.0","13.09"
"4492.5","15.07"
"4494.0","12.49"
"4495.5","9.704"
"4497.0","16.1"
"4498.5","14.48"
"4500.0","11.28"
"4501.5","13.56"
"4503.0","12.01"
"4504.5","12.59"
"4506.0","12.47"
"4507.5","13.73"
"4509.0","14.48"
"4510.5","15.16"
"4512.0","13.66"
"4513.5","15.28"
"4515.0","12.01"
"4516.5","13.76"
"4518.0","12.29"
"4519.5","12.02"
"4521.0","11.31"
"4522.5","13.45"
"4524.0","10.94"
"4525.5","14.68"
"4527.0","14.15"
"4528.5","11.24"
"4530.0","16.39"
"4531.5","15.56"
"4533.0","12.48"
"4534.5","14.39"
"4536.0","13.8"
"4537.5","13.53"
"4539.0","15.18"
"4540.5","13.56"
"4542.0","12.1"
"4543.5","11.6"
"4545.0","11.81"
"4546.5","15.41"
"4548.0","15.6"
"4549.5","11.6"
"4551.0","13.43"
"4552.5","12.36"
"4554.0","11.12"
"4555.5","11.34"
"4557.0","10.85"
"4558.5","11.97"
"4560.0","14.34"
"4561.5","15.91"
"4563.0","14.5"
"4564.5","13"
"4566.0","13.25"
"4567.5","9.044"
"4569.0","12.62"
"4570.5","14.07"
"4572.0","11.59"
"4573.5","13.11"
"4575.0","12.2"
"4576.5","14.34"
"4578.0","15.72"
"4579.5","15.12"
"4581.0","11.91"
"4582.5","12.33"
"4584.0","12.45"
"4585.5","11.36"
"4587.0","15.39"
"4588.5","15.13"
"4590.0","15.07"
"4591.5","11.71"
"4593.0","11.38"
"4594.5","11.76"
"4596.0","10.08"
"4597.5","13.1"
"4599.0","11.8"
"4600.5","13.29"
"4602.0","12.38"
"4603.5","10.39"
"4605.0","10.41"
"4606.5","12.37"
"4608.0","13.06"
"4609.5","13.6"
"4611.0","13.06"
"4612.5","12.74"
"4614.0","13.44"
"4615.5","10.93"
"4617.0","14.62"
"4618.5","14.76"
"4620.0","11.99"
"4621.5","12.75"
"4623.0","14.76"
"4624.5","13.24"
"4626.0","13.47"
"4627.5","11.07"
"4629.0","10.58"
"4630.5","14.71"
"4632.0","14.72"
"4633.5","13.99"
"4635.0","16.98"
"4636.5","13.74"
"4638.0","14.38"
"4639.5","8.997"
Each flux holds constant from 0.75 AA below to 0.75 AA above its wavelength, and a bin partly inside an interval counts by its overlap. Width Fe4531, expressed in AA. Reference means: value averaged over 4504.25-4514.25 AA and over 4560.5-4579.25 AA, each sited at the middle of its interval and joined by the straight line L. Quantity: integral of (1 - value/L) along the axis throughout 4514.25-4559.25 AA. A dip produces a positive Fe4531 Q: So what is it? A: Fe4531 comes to 2.28 AA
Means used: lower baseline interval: 14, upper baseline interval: 13.3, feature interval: 13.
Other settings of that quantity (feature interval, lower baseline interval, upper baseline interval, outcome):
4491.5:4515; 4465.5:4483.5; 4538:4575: -1.2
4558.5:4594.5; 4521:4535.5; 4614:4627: 0.5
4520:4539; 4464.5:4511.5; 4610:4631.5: -0.7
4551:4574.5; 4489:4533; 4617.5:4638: 1.4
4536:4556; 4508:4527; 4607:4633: 0.3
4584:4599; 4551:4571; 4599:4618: -0.2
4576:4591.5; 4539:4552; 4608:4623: -0.7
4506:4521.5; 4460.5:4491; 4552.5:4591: -0.5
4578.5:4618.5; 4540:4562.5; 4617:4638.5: 2.0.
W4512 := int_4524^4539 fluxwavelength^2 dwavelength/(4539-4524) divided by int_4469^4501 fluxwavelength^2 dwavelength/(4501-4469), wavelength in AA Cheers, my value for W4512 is 1.09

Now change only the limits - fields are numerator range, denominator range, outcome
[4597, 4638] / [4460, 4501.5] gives 1.07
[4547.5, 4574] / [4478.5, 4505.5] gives 1.01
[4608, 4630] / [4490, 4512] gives 1.02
